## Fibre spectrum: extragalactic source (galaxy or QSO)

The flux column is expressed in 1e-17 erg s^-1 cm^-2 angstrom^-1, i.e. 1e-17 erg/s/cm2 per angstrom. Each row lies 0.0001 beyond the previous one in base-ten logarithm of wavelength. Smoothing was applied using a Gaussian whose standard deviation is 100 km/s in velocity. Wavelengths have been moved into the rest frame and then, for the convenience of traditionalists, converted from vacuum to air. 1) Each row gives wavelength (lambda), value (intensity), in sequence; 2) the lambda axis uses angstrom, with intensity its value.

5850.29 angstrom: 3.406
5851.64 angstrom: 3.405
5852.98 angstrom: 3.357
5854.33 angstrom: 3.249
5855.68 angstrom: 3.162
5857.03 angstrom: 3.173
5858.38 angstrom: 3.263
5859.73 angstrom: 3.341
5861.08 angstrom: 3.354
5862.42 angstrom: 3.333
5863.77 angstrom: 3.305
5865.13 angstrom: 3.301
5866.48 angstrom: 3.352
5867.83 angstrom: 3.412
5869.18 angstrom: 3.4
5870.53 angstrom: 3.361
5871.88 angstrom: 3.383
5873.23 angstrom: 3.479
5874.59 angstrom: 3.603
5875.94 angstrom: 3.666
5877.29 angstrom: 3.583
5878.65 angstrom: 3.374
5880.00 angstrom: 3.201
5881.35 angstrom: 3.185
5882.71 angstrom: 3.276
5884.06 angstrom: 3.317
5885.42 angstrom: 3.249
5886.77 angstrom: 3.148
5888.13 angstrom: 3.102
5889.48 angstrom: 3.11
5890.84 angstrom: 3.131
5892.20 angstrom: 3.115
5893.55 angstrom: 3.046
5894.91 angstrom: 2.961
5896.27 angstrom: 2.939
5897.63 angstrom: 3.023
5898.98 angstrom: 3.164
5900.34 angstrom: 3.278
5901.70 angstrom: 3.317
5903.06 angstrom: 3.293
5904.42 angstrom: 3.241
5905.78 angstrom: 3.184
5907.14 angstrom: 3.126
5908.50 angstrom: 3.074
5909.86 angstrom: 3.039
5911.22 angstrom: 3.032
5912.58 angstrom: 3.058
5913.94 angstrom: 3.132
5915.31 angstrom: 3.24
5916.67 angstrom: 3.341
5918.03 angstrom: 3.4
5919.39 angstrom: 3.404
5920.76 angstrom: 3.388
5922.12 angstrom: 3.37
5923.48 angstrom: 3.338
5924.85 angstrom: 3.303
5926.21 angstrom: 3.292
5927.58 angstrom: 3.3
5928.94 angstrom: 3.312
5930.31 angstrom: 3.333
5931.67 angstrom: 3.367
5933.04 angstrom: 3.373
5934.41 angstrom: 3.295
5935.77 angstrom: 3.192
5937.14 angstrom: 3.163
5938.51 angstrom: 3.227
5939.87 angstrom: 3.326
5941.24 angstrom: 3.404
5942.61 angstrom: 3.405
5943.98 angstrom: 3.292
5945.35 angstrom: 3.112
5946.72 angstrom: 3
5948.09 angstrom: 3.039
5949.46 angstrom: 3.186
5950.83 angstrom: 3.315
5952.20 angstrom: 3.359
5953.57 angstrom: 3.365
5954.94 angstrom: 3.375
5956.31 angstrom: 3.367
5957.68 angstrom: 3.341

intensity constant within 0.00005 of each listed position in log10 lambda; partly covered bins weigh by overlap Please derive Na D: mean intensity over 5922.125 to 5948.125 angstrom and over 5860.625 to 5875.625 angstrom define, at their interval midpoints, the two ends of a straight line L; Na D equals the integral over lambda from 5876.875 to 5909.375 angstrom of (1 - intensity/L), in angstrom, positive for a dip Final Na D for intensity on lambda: 1.7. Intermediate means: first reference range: 3.4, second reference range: 3.27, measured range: 3.18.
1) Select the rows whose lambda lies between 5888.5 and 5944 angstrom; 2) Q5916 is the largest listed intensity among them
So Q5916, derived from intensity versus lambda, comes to 3.405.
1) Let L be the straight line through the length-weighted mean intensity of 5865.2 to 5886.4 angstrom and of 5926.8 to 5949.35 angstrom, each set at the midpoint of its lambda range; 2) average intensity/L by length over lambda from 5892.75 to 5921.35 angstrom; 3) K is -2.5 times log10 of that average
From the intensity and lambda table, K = 0.049 mag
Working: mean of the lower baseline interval 3.38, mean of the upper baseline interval 3.26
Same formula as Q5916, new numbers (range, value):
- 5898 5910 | 3.317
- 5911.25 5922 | 3.404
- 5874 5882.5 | 3.666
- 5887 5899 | 3.164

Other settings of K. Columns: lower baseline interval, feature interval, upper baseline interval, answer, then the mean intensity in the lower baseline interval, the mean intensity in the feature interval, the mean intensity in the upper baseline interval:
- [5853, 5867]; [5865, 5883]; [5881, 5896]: -0.06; 3.28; 3.4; 3.14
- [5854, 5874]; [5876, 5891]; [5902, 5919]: 0.00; 3.33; 3.26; 3.19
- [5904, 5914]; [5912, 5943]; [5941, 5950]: -0.05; 3.11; 3.3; 3.19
